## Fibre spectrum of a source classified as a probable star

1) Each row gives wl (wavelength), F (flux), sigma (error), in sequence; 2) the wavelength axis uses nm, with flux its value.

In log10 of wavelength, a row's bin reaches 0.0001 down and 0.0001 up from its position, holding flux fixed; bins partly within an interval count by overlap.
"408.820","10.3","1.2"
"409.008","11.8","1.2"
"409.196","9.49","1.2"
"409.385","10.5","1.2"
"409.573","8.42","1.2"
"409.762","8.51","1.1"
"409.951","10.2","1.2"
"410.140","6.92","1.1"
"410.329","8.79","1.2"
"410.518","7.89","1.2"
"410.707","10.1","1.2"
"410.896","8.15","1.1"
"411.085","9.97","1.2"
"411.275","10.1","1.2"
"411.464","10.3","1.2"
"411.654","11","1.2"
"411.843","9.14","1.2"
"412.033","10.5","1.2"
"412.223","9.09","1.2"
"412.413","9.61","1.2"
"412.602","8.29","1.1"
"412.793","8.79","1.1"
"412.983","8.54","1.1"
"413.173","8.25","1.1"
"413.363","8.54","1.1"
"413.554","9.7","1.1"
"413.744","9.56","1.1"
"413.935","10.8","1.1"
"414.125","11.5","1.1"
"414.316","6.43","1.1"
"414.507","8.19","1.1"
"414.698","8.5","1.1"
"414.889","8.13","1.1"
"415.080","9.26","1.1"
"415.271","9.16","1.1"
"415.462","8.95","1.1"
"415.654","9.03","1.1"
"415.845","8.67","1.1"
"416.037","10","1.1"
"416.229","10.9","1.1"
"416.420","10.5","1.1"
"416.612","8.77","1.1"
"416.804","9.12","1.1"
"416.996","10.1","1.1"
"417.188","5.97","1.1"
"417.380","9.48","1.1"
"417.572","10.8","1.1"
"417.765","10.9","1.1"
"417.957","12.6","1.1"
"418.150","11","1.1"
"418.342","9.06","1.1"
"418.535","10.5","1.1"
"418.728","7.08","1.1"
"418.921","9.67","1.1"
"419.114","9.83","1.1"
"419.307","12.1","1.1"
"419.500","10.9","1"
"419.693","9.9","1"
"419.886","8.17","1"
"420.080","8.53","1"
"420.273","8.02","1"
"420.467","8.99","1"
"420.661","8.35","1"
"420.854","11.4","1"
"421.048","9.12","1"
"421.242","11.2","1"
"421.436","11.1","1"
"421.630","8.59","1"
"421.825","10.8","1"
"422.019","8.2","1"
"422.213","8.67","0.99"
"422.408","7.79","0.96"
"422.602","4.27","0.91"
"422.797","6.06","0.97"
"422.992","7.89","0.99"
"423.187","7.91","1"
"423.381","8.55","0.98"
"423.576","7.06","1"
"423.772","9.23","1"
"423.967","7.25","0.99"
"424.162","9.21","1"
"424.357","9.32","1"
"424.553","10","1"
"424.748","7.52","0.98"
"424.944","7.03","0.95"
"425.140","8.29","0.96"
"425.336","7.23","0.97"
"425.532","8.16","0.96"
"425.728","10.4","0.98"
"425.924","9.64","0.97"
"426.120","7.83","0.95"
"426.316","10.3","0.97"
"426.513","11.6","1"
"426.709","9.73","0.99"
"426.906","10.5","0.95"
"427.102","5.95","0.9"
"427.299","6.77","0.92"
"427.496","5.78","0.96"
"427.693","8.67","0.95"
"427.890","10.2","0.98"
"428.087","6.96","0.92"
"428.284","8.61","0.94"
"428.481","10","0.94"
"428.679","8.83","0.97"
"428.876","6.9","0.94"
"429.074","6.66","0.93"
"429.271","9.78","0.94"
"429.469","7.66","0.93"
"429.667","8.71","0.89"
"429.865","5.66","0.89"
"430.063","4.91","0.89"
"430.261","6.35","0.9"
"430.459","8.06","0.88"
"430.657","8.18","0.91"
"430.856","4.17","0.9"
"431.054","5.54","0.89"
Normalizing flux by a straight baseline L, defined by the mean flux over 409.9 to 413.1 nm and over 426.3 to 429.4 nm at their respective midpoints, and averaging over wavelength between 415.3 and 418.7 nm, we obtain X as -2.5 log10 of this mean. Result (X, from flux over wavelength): -0.08 mag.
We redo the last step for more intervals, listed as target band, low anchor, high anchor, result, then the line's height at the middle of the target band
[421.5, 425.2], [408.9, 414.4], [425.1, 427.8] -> 0.09 mag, 8.79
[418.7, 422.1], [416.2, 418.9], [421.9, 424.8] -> -0.09 mag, 8.87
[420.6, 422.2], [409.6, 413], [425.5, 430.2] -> -0.13 mag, 8.67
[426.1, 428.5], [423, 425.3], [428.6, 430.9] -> -0.13 mag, 7.67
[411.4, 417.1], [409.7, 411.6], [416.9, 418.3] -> 0.04 mag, 9.63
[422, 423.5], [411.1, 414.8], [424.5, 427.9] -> 0.19 mag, 8.78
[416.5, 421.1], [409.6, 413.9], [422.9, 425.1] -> -0.11 mag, 8.66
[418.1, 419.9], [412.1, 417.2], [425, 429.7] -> -0.11 mag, 8.91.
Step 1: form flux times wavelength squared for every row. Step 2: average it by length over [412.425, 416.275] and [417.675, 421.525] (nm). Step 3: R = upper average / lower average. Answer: 1.1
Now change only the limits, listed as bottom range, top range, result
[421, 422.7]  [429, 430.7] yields 0.86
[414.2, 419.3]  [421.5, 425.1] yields 0.89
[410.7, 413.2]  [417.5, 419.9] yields 1.12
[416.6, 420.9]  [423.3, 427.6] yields 0.91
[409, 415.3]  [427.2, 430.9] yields 0.89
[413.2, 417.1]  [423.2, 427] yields 1.00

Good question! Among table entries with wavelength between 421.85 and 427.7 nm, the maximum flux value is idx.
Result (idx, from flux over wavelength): 11.6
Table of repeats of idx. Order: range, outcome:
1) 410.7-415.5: 11.5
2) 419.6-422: 11.4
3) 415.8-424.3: 12.6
